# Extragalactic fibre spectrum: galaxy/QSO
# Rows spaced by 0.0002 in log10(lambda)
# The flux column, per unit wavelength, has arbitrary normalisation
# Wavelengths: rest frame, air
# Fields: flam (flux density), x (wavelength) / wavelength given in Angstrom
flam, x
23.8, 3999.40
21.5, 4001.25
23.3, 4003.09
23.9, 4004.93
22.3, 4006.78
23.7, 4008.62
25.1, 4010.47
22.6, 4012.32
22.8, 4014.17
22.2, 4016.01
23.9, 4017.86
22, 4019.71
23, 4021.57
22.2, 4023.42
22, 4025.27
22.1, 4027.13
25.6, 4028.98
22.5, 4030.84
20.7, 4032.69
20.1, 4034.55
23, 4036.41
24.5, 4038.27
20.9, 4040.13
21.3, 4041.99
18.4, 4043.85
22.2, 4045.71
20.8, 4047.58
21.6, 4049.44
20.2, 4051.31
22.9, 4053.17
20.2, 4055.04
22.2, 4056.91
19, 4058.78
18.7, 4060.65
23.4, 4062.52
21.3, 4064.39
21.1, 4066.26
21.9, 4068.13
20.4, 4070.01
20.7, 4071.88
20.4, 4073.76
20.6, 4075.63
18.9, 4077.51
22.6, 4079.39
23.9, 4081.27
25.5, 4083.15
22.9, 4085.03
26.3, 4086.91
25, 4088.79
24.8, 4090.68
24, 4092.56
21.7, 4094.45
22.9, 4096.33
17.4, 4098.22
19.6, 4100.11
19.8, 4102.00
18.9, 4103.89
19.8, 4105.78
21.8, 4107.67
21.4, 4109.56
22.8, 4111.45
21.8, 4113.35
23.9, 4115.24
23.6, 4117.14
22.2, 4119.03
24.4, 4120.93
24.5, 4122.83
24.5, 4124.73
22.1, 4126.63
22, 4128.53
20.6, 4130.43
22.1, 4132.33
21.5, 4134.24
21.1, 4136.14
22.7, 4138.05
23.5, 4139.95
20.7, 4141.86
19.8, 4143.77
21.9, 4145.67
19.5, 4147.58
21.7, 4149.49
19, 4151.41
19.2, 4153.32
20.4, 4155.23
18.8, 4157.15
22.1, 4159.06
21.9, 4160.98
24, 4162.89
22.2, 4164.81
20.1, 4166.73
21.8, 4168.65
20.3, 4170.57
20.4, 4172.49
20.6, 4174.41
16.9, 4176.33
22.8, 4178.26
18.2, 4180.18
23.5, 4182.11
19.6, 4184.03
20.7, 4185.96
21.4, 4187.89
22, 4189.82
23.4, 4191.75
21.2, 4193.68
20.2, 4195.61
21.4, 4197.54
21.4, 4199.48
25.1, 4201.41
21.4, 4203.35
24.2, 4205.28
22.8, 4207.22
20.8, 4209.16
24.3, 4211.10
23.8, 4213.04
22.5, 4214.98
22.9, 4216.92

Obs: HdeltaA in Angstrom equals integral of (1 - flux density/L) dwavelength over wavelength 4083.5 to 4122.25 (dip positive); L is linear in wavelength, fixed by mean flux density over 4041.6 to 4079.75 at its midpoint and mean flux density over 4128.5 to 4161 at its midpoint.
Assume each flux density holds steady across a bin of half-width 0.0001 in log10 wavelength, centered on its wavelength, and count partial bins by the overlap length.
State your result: -2.6 Angstrom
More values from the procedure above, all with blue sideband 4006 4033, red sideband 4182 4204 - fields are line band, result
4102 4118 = 0.5 Angstrom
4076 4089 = -0.5 Angstrom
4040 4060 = 1.6 Angstrom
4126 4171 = 1.6 Angstrom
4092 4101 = 0.6 Angstrom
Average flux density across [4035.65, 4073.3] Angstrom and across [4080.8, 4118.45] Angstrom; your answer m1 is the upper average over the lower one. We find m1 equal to 1.1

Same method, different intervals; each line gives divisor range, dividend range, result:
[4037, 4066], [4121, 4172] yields 1.01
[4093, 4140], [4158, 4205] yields 0.98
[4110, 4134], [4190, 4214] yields 0.99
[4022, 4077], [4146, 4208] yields 0.99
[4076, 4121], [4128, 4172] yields 0.95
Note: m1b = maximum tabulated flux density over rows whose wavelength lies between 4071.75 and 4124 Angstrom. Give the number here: 26.3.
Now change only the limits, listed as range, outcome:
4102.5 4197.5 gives 24.5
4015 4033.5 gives 25.6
